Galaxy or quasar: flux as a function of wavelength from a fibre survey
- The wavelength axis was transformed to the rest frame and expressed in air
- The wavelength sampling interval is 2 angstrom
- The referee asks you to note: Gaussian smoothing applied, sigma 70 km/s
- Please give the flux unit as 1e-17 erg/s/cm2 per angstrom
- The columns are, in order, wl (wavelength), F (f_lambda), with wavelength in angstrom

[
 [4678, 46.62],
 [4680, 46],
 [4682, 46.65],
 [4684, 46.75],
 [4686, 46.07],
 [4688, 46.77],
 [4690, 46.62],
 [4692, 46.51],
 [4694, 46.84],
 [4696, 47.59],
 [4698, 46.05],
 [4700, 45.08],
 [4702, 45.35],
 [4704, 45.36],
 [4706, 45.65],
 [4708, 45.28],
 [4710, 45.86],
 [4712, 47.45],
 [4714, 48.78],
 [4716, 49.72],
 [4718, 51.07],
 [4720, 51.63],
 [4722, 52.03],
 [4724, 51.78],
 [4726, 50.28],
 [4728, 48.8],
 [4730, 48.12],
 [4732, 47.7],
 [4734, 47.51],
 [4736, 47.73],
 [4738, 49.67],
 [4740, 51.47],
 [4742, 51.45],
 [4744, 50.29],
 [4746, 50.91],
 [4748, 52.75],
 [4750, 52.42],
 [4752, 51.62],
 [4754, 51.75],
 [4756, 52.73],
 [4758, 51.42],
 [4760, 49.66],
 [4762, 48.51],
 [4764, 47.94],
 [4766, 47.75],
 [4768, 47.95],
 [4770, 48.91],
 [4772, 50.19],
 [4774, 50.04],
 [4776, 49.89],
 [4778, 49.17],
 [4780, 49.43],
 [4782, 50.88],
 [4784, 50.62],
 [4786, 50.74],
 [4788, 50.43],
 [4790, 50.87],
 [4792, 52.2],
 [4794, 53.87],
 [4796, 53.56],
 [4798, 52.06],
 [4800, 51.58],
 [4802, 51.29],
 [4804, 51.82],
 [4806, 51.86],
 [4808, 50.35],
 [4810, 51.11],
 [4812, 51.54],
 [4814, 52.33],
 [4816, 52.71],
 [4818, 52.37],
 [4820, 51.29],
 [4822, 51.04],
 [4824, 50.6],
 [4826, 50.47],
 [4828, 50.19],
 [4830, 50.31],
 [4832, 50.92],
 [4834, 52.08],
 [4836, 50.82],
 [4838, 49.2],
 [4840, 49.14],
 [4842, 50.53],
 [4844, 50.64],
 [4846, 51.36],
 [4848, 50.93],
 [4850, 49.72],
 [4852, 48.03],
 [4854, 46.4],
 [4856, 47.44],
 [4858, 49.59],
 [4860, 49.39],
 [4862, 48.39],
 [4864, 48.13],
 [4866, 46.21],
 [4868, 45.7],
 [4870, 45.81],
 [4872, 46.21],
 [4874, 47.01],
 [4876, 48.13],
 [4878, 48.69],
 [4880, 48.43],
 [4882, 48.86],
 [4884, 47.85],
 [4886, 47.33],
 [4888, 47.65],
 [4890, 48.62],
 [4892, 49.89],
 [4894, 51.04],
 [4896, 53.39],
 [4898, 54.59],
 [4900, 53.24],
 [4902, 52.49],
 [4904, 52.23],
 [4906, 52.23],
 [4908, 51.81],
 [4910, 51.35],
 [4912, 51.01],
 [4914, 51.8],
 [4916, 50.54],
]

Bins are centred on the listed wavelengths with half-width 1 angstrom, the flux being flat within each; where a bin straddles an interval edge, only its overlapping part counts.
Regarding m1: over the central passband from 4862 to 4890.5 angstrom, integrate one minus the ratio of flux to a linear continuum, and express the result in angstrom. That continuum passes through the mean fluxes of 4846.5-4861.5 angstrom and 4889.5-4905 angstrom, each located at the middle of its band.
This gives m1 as 1.7 angstrom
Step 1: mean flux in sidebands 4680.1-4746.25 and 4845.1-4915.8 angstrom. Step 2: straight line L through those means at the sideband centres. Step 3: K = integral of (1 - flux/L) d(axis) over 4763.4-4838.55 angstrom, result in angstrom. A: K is -3.1 angstrom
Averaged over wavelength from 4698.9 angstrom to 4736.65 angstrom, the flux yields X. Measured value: 48.2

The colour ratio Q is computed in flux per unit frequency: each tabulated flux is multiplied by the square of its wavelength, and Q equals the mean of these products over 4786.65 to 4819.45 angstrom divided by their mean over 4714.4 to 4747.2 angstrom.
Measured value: 1.1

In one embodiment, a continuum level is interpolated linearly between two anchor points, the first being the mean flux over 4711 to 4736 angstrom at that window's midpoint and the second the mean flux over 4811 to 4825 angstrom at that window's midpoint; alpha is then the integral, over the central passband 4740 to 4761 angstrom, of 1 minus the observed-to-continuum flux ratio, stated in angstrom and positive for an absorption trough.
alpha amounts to -0.6 angstrom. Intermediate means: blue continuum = 49.5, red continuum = 51.7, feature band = 51.5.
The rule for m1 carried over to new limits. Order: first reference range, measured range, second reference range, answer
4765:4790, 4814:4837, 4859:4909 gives -0.8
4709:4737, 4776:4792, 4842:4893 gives -0.5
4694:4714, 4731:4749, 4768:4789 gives -0.7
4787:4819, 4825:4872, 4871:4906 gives 1.5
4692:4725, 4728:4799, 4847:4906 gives -3.1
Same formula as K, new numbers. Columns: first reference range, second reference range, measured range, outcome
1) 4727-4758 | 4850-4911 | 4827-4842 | -0.2 angstrom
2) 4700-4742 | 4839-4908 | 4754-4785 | -0.6 angstrom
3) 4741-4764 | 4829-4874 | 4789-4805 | -0.7 angstrom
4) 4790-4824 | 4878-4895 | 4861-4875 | 0.8 angstrom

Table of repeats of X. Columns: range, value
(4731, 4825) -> 50.7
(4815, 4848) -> 50.9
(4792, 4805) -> 52.4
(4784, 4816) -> 51.7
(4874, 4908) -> 50.2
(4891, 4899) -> 52.2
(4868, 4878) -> 46.9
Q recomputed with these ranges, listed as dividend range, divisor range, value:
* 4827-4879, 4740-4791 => 1.01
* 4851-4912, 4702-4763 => 1.06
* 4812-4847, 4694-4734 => 1.11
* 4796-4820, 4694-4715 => 1.17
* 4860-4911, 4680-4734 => 1.12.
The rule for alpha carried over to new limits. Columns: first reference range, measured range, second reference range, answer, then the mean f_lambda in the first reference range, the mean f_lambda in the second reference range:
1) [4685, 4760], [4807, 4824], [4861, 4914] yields -0.8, 48.9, 49.5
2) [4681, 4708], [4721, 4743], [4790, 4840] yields -0.9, 46.2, 51.4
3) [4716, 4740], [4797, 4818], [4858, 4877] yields -1.4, 49.7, 47.3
